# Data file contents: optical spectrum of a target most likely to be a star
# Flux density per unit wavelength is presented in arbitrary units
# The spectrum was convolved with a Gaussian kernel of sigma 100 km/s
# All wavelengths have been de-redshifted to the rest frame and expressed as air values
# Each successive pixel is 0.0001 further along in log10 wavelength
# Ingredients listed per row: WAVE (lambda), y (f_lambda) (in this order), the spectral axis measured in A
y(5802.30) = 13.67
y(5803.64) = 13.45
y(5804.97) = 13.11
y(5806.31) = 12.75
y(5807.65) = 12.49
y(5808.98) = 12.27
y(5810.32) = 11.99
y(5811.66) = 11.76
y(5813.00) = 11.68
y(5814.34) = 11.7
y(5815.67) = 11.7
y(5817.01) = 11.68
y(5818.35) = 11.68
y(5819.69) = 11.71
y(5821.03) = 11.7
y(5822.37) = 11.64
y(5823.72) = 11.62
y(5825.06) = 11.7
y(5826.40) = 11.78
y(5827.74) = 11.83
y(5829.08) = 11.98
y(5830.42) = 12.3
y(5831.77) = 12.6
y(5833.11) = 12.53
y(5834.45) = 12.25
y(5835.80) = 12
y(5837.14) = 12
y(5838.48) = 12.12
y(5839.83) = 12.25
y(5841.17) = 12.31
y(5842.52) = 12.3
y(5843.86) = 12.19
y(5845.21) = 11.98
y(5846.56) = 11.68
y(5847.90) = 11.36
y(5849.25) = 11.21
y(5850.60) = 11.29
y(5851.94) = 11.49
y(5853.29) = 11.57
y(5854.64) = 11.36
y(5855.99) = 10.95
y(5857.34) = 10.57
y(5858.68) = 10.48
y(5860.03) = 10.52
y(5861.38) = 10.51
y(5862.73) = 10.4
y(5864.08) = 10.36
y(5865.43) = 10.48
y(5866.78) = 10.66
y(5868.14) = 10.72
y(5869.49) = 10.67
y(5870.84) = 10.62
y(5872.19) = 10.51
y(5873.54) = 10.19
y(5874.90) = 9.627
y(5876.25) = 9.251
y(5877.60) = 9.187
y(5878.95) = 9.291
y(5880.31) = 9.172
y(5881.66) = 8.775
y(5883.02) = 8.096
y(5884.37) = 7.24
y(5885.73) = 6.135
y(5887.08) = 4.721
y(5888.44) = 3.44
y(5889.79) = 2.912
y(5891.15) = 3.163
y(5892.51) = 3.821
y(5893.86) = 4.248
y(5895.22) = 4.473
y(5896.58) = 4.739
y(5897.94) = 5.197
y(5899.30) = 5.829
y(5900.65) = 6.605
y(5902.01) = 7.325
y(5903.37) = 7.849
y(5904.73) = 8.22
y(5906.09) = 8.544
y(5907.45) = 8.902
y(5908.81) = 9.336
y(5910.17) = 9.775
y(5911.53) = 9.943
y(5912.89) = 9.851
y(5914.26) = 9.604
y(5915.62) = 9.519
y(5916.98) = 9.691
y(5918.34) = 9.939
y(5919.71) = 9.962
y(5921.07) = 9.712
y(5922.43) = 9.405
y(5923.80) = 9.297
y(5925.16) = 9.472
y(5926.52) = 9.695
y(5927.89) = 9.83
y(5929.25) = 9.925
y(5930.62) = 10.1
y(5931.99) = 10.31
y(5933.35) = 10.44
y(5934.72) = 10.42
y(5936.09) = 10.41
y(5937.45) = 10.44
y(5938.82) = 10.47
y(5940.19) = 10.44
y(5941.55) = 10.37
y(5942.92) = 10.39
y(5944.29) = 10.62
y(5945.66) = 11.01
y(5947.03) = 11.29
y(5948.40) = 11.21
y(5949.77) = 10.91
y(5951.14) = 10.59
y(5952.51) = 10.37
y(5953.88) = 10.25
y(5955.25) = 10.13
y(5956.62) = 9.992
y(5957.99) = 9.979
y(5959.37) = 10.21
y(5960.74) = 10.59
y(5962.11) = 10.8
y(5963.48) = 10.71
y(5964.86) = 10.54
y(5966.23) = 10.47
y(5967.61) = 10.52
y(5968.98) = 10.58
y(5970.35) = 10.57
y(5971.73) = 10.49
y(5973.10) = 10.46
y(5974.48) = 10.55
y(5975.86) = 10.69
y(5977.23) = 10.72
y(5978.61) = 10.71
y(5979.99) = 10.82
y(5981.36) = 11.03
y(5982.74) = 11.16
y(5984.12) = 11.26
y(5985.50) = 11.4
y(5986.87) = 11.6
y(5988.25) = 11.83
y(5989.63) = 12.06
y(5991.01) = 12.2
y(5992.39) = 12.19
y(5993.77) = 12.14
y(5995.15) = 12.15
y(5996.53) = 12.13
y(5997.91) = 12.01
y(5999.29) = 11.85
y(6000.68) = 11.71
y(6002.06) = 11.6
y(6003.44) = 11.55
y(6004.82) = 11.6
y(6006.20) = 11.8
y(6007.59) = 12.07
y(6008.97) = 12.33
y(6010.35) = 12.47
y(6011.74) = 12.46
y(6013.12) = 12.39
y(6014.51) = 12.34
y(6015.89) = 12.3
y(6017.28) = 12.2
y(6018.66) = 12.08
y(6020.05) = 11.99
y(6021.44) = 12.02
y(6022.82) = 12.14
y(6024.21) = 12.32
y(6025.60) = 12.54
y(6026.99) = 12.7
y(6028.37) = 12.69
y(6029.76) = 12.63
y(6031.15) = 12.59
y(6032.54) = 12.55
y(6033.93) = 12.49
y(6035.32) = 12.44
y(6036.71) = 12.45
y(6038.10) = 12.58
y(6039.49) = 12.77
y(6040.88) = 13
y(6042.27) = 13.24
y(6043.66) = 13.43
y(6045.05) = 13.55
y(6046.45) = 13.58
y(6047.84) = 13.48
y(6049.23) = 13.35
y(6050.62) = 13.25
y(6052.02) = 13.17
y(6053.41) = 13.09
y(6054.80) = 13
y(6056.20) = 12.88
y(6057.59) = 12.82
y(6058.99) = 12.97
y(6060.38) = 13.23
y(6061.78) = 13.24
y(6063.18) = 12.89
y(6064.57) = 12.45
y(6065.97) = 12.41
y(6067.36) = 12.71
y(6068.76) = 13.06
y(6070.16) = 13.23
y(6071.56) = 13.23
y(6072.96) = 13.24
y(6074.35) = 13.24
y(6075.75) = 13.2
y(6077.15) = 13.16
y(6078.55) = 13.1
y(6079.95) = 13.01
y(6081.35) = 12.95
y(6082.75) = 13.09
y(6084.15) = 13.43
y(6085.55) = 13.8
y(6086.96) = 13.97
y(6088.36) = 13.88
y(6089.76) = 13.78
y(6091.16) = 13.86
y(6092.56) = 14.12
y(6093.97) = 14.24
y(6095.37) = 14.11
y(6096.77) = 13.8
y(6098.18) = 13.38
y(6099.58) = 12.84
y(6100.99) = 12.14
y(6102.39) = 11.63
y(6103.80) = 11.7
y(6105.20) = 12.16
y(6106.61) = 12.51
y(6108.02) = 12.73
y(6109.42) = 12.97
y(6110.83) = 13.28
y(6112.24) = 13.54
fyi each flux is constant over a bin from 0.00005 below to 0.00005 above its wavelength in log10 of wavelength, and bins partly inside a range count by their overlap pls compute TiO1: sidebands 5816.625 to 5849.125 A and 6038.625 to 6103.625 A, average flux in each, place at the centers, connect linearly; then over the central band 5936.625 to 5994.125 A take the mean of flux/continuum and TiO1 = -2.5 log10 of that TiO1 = 0.17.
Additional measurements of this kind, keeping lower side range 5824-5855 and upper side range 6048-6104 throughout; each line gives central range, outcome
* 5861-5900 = 0.491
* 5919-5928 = 0.274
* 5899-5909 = 0.487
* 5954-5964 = 0.211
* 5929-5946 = 0.194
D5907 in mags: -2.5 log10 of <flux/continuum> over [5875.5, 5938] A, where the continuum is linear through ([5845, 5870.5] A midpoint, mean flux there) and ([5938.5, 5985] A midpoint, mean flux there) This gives 0.31 mag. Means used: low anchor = 10.9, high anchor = 10.6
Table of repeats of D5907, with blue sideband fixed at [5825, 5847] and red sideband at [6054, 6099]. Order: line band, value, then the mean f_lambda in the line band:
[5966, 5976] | 0.21 mag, 10.5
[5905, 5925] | 0.30 mag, 9.51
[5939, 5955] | 0.19 mag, 10.7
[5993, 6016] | 0.08 mag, 12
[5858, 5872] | 0.16 mag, 10.5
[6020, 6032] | 0.05 mag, 12.4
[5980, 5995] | 0.11 mag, 11.7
